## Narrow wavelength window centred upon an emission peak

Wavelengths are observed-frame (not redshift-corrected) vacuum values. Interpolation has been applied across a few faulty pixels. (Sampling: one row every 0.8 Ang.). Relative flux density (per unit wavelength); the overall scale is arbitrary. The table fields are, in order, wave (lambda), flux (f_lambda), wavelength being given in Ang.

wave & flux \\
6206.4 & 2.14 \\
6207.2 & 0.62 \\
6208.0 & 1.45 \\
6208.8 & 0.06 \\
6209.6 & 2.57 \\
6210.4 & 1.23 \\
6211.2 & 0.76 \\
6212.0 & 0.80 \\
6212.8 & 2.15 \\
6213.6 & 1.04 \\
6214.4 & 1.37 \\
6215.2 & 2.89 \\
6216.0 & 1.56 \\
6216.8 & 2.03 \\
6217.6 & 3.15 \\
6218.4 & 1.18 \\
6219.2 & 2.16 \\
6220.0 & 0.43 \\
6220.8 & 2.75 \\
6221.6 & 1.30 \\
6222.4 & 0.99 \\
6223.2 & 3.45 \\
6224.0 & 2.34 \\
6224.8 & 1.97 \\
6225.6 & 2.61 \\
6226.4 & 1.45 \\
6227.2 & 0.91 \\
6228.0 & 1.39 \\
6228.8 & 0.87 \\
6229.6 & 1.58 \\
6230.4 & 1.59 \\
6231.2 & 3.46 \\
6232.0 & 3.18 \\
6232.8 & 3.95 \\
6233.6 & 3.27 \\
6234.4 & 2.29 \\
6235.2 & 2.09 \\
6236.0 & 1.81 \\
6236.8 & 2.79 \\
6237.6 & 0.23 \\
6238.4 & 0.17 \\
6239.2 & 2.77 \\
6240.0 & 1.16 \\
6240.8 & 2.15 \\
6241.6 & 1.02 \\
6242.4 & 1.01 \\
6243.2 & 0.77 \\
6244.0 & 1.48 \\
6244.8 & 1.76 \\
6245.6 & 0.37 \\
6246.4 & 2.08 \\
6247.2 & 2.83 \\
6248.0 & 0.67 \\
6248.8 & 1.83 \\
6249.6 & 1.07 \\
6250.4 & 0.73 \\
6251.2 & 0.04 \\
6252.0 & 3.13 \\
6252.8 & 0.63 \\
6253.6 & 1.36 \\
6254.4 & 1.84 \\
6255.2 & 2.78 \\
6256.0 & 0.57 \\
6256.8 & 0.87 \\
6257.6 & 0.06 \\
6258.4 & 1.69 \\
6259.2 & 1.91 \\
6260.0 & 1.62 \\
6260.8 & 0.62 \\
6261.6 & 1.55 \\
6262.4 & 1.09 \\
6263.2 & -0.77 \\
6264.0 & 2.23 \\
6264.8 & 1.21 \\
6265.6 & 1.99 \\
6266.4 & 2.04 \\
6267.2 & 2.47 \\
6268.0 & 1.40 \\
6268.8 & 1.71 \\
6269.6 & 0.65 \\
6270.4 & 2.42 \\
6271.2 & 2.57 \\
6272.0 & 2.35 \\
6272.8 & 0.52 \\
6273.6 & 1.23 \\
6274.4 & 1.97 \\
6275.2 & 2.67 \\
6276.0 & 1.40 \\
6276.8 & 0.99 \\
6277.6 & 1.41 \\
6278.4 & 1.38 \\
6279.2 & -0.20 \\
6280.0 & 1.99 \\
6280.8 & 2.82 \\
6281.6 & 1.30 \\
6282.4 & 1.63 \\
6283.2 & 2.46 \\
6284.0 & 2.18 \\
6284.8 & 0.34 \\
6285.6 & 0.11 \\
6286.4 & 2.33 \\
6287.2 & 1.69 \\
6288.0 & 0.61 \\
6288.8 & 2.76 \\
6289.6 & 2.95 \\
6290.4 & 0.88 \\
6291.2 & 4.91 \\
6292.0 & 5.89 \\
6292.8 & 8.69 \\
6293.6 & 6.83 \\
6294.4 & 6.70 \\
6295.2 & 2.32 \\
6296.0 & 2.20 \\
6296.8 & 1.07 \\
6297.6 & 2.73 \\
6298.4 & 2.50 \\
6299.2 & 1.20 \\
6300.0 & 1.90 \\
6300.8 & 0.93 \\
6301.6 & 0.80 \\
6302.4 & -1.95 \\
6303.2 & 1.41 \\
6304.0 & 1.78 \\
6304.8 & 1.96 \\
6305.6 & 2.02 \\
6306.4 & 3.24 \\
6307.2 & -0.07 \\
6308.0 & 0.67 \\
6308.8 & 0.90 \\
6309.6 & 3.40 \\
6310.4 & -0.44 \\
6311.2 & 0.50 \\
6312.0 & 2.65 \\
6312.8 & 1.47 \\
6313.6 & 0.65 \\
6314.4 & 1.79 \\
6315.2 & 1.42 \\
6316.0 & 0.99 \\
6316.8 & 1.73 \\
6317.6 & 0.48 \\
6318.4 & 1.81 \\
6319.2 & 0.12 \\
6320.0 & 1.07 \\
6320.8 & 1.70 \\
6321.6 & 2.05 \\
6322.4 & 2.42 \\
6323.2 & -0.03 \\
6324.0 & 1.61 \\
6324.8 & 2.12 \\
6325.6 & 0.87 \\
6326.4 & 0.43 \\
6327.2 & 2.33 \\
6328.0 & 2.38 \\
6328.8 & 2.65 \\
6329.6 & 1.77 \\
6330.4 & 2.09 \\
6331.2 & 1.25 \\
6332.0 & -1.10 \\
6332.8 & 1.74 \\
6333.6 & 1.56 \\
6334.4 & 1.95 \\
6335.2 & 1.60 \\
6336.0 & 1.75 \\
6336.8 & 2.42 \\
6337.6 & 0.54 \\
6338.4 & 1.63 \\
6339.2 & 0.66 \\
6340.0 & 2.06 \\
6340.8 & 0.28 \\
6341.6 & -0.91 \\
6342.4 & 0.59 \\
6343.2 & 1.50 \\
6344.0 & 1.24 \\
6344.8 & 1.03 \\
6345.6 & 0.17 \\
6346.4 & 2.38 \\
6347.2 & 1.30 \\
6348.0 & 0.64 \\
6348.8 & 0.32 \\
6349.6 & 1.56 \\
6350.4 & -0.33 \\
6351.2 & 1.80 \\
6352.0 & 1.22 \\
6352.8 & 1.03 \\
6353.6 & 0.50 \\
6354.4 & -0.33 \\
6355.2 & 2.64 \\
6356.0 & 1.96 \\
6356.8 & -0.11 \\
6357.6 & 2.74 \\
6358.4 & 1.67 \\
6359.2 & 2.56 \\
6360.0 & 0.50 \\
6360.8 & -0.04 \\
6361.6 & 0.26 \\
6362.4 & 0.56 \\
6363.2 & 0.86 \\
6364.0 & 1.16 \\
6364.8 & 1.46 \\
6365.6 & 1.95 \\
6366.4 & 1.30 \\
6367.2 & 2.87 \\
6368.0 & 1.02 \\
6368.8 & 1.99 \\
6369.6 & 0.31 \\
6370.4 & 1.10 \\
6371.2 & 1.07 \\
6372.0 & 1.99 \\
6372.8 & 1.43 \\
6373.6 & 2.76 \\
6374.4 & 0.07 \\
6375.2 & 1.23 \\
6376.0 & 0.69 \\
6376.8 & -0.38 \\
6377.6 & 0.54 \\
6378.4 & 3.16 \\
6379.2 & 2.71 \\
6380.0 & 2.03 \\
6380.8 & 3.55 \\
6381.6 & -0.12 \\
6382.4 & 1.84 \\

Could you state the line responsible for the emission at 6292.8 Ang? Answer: [O III] 5007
